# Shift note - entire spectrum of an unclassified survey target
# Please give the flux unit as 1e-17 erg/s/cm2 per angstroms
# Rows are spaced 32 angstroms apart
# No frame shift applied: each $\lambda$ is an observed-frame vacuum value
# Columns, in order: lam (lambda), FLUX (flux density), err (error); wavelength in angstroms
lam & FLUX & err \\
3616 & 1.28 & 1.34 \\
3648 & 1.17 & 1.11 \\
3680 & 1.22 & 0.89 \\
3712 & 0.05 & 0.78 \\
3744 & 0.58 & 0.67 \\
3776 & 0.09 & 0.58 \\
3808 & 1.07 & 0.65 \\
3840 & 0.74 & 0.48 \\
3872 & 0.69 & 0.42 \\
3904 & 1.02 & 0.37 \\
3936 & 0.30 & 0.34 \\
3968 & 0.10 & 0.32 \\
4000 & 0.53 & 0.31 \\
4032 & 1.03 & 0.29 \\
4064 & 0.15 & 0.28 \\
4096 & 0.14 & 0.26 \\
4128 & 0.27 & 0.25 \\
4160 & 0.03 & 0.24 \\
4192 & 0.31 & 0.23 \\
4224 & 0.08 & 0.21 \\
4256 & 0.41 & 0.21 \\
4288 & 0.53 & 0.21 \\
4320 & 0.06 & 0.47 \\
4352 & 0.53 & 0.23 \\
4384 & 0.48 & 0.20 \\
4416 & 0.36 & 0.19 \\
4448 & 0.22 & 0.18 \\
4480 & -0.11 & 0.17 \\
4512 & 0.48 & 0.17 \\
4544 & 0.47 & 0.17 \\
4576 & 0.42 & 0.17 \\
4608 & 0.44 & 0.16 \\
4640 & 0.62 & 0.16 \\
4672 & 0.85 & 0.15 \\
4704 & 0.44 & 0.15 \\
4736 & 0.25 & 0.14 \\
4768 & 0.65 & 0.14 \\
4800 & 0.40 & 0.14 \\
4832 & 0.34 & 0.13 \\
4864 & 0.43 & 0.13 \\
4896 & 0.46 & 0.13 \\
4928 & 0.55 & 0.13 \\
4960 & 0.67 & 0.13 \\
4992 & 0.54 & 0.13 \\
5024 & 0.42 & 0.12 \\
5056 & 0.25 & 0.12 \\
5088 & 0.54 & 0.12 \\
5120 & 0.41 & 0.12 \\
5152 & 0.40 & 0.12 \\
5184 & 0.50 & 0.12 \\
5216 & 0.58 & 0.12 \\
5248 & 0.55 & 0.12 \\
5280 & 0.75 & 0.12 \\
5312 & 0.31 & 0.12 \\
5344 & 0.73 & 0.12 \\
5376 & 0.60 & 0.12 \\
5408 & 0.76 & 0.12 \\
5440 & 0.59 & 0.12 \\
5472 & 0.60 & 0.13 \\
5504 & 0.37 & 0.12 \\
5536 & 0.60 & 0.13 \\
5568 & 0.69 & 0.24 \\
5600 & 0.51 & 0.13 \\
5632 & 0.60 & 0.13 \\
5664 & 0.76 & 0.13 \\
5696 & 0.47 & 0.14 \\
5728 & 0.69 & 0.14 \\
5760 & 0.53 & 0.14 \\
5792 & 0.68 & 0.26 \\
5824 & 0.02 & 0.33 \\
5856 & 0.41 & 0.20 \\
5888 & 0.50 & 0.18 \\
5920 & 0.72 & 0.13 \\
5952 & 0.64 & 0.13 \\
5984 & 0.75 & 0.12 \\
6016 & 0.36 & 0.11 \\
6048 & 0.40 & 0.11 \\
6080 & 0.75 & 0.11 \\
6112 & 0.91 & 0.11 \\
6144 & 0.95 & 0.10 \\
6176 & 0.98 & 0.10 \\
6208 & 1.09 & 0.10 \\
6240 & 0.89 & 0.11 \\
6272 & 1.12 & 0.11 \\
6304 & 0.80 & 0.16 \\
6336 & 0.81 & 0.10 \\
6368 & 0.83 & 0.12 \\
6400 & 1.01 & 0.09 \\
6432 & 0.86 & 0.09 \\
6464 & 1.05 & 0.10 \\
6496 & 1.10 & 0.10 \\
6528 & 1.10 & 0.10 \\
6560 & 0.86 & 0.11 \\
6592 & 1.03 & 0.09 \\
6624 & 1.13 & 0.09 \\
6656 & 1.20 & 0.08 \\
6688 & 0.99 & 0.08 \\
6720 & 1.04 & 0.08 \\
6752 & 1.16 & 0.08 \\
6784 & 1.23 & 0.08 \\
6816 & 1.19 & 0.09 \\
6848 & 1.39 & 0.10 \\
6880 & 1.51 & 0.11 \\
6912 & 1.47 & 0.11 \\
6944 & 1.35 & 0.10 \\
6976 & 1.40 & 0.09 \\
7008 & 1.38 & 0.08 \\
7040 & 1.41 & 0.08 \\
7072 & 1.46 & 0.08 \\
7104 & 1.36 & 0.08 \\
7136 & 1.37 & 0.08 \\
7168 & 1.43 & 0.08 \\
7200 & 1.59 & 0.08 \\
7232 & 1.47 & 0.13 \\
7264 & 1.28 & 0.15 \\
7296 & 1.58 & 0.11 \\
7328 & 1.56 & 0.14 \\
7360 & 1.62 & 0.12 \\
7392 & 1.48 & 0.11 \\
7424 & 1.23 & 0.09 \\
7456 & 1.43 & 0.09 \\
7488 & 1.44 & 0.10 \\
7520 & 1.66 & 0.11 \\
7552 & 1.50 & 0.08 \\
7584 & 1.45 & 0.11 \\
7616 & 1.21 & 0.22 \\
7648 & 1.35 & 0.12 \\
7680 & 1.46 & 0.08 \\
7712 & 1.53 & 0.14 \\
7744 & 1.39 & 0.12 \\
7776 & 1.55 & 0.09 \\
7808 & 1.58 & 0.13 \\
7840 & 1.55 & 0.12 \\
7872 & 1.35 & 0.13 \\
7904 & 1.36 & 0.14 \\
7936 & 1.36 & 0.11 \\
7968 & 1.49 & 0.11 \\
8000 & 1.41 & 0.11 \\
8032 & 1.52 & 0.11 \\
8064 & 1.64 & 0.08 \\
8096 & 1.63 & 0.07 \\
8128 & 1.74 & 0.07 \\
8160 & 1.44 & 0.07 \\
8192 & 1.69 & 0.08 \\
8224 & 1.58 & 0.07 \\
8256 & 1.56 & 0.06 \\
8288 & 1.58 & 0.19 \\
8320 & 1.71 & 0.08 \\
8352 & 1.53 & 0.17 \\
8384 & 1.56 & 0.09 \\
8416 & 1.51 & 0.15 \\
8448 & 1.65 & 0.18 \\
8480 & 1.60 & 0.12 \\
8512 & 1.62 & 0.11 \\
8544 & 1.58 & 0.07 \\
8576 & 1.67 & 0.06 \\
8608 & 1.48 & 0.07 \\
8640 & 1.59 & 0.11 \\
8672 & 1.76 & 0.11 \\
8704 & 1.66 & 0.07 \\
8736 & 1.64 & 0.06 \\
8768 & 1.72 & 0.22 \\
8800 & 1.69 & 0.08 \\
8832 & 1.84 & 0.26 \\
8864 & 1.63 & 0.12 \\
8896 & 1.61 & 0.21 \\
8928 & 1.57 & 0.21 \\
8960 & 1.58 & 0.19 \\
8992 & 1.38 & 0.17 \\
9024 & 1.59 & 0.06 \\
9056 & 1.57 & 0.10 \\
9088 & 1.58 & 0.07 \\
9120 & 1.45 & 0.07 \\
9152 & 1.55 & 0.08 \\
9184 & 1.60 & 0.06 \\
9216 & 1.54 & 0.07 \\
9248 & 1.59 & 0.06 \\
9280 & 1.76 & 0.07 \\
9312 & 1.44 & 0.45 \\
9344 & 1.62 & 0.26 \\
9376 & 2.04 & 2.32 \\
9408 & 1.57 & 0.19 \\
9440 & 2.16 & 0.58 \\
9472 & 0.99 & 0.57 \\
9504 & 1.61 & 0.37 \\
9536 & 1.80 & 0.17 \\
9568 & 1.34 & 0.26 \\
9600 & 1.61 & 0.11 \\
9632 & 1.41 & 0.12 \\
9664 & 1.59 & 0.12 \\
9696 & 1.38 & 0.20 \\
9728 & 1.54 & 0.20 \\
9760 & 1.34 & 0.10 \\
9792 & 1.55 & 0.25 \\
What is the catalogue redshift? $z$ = 0.53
